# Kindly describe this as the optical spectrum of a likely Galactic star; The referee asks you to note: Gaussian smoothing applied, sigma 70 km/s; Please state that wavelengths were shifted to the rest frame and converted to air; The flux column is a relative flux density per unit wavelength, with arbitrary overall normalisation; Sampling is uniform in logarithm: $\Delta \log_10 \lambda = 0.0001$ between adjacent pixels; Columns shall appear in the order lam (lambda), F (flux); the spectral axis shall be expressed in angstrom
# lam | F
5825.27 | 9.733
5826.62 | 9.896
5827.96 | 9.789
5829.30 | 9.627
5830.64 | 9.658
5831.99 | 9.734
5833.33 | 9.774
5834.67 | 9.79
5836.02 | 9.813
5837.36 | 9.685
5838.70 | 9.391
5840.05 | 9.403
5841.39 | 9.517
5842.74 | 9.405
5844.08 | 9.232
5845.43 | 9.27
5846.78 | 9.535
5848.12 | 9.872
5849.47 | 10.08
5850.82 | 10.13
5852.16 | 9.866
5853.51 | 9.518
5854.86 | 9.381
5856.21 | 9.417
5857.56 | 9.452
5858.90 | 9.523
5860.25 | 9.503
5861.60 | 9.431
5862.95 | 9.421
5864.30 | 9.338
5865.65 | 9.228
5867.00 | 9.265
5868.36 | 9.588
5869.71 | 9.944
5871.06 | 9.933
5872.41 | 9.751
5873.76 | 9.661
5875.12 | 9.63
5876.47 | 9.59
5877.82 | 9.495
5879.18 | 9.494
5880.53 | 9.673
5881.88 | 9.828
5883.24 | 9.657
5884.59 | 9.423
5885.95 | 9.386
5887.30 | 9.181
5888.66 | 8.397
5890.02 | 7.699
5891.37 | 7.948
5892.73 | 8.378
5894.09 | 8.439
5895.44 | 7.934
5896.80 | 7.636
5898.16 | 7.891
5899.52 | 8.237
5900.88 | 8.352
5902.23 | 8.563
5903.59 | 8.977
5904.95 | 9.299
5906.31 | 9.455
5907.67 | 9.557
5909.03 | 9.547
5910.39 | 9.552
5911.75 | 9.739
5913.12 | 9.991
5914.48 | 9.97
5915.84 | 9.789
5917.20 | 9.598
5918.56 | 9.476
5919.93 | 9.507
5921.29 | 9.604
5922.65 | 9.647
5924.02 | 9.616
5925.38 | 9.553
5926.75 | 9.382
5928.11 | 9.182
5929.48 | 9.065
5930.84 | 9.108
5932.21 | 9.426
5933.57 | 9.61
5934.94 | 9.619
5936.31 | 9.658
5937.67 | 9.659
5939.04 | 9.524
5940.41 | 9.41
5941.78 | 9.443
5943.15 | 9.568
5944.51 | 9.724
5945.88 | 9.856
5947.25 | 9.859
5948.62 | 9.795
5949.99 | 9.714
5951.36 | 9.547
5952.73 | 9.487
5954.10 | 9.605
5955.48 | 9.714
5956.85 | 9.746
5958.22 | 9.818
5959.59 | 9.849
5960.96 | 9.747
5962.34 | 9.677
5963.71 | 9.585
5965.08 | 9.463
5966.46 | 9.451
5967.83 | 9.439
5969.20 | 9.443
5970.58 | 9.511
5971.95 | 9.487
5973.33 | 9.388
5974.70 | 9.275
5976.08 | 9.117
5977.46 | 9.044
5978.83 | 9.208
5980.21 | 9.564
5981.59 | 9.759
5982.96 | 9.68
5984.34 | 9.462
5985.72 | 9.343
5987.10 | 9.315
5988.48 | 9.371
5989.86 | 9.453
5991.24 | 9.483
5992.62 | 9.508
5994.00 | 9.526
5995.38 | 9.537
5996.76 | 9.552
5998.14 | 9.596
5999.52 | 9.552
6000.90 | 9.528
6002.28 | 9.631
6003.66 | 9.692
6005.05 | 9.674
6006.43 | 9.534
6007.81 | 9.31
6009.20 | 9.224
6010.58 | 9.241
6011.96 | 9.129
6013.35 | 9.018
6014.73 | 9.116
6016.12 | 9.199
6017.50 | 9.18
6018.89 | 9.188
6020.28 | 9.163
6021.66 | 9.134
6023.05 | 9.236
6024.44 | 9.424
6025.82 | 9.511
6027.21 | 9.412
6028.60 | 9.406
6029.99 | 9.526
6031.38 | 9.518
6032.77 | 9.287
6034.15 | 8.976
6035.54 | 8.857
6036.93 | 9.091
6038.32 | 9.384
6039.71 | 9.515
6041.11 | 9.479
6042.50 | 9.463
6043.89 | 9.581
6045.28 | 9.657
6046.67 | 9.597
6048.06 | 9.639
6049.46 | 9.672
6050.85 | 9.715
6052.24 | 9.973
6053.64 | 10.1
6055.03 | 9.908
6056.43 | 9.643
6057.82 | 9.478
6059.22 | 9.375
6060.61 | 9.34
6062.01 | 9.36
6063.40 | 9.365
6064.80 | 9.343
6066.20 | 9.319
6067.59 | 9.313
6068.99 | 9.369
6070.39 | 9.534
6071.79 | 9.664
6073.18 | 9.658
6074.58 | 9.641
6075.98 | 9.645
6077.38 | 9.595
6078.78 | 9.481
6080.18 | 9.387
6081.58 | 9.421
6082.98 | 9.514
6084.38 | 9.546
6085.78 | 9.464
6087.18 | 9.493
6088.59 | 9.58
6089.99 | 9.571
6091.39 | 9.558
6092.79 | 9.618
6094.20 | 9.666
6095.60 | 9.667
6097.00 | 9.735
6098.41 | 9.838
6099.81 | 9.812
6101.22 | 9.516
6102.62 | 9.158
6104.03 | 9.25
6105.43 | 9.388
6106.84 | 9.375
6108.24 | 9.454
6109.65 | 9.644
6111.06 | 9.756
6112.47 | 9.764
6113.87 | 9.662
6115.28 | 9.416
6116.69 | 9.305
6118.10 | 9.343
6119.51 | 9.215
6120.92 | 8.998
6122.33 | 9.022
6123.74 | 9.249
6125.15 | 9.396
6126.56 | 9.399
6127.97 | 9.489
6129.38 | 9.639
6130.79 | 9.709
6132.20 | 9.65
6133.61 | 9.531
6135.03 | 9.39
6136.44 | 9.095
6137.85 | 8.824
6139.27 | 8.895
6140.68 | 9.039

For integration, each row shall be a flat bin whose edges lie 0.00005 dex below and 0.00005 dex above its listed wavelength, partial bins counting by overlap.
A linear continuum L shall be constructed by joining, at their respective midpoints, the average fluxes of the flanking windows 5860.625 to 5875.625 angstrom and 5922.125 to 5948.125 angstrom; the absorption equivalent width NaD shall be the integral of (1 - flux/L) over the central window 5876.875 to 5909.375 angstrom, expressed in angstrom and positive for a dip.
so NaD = 2.4 angstrom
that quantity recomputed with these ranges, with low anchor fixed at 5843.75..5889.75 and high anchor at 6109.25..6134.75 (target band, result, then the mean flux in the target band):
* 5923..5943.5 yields 0.1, 9.45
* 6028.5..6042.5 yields 0.2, 9.31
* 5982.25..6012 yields 0.0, 9.48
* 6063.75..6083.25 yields -0.1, 9.49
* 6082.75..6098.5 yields -0.2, 9.6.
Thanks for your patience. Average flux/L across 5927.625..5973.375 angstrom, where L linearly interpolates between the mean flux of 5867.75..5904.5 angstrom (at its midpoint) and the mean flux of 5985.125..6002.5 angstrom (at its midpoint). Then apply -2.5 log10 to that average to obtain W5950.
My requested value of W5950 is -0.03 mag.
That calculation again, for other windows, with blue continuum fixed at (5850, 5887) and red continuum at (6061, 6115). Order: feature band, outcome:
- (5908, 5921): -0.013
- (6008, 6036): 0.035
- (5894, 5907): 0.130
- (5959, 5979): 0.012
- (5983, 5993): 0.014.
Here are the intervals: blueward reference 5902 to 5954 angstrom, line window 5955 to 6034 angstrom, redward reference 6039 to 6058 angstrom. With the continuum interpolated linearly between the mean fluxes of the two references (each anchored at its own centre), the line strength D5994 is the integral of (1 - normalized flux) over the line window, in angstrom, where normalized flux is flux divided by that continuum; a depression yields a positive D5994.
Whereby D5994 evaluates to 1.5 angstrom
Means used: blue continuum 9.54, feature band 9.43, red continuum 9.68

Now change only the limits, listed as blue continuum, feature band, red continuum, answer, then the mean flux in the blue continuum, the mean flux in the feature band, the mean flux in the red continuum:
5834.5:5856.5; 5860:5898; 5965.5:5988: 1.6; 9.6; 9.15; 9.4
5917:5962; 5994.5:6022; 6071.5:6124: 0.5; 9.58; 9.37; 9.5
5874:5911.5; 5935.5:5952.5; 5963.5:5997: -0.8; 8.95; 9.64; 9.43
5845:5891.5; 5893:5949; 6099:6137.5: 0.9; 9.46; 9.3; 9.43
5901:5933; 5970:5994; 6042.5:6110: 0.2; 9.45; 9.41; 9.55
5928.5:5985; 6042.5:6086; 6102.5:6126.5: -0.6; 9.54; 9.56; 9.38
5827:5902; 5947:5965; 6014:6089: -0.6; 9.31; 9.69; 9.45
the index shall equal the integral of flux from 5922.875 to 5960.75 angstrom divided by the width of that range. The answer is 9.58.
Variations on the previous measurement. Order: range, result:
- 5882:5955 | 9.26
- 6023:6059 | 9.5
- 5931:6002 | 9.54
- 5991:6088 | 9.45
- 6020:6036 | 9.3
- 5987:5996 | 9.46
